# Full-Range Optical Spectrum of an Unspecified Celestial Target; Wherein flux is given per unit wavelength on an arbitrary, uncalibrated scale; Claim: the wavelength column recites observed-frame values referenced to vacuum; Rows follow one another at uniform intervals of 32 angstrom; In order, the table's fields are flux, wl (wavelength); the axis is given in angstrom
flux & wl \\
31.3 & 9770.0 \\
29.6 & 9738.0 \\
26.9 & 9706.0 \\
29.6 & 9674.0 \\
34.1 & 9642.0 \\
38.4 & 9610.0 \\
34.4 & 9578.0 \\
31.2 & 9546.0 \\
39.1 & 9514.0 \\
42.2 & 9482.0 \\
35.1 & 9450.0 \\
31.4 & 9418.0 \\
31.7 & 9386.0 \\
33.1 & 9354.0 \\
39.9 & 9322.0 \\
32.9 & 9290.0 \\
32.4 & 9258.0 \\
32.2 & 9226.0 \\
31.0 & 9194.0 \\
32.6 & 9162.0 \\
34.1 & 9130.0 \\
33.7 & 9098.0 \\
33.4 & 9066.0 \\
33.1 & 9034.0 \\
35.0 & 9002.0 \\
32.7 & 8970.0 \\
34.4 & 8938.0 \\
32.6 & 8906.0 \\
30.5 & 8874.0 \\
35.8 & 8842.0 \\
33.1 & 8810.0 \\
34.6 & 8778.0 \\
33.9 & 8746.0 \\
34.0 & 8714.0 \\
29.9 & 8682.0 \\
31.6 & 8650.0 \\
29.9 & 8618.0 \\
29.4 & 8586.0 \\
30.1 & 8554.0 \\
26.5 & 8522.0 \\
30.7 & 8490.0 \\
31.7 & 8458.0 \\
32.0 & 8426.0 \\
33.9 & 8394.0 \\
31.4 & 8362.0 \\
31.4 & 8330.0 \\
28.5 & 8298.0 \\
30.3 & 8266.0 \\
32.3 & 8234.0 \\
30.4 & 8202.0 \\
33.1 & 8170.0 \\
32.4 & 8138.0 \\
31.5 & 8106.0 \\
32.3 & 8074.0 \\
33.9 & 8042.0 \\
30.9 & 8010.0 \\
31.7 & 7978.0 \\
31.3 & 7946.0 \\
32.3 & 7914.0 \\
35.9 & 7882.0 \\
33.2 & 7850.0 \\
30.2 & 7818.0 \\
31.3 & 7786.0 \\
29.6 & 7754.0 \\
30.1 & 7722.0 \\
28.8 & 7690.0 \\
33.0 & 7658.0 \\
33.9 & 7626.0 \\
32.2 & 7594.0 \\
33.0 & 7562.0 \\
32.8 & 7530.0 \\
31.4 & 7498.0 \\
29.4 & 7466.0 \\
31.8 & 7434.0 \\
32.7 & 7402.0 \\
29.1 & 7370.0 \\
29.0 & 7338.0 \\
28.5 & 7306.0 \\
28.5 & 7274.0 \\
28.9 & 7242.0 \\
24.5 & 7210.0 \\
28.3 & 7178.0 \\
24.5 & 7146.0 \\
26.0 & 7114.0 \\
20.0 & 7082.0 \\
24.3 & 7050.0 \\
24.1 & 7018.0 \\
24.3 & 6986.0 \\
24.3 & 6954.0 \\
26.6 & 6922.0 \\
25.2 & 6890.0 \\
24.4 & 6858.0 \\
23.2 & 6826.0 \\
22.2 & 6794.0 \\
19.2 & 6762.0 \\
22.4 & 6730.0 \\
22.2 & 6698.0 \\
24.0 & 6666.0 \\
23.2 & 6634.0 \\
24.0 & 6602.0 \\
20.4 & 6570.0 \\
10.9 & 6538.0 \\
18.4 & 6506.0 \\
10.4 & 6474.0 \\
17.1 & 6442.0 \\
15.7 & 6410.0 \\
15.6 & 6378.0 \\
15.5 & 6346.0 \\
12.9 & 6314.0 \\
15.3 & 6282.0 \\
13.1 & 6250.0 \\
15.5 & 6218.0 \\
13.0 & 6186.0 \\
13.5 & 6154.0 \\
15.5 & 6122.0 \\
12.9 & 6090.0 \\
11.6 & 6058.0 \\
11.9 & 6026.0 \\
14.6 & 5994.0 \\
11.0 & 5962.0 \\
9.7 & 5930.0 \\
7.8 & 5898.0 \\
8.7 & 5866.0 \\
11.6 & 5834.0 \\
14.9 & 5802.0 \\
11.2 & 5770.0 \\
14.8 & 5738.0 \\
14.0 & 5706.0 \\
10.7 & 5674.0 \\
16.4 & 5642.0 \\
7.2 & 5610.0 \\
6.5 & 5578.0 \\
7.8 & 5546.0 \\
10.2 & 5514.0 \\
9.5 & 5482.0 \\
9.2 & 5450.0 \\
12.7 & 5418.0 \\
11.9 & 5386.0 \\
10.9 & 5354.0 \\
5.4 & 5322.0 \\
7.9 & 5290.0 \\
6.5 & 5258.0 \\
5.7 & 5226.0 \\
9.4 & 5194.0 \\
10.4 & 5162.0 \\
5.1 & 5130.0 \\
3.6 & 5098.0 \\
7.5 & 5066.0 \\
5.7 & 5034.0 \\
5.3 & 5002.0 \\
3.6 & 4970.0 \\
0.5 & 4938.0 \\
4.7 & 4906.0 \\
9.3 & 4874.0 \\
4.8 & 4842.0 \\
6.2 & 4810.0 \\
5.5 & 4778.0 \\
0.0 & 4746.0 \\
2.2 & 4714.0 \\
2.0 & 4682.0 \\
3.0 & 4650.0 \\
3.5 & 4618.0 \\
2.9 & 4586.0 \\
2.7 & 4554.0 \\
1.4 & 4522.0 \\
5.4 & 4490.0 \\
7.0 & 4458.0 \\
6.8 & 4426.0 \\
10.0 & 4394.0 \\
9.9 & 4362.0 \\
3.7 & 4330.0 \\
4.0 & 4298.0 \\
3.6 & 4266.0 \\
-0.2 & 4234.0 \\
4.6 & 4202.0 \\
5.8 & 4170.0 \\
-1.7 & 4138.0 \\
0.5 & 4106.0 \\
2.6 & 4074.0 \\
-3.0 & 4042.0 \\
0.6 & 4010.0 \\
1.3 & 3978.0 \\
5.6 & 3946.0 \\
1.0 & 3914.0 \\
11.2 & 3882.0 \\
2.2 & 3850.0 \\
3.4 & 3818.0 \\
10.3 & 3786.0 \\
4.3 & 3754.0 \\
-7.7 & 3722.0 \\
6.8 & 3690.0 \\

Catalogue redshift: 0.646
